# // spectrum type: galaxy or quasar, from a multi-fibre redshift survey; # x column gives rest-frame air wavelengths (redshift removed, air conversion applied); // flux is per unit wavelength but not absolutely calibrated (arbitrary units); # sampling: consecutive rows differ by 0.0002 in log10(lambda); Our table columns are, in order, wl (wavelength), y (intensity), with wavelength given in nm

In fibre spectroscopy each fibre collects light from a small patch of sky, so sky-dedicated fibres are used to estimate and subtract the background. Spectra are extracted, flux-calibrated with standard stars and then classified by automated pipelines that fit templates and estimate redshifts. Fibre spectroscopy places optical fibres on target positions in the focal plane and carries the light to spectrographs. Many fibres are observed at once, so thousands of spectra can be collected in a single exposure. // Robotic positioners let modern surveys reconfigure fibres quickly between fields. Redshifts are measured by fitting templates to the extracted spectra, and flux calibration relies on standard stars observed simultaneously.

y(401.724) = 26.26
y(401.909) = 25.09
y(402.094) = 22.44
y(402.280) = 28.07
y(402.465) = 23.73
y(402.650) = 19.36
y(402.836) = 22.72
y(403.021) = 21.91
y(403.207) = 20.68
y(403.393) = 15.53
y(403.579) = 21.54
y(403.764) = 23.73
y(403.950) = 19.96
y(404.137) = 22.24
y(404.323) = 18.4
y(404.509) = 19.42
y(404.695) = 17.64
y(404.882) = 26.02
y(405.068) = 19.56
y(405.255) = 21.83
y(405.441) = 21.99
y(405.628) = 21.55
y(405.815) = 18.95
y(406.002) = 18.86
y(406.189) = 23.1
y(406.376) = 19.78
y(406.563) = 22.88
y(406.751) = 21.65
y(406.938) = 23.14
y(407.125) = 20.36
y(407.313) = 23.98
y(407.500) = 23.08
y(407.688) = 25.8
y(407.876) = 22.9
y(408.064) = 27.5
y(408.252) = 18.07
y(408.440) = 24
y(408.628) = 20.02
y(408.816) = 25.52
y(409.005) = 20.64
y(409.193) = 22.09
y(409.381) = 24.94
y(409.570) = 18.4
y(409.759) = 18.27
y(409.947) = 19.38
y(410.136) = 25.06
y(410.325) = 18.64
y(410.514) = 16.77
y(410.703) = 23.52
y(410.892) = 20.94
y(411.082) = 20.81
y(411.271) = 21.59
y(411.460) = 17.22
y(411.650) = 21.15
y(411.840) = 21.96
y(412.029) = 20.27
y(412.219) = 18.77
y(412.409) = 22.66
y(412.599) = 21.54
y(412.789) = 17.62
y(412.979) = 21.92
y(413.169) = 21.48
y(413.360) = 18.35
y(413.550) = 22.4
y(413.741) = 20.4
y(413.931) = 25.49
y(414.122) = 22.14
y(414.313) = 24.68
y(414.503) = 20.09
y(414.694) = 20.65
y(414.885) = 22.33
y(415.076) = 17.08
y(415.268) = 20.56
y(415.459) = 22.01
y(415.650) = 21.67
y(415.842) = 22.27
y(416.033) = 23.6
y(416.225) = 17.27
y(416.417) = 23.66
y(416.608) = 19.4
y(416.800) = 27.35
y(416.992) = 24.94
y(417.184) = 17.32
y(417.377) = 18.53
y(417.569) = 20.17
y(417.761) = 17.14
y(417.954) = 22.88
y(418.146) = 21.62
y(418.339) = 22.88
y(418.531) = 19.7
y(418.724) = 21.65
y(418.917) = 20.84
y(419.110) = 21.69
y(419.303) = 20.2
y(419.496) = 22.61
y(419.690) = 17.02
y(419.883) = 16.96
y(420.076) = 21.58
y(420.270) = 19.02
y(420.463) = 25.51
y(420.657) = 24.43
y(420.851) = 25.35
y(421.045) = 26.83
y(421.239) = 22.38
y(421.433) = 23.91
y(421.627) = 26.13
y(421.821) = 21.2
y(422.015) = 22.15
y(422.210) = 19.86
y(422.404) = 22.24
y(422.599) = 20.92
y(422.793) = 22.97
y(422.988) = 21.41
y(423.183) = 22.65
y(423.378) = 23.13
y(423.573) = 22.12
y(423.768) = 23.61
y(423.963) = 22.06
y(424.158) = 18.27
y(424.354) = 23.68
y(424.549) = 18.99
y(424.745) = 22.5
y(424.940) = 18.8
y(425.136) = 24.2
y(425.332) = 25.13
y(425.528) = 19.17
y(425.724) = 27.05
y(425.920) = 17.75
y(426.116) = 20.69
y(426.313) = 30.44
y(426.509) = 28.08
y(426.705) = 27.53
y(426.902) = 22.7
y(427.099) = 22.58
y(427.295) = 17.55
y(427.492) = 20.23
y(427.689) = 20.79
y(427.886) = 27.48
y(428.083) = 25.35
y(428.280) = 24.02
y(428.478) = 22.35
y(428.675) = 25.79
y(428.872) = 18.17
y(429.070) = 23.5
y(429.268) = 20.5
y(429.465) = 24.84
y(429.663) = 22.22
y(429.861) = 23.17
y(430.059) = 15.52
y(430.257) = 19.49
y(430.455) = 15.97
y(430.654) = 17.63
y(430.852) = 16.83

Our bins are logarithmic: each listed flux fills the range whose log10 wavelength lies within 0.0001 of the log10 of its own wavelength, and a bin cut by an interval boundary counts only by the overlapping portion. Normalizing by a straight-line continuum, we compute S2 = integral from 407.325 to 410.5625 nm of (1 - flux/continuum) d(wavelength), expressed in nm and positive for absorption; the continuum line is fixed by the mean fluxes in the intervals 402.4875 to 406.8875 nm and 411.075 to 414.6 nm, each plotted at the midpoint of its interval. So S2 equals -0.146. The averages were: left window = 20.9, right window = 21.1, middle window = 22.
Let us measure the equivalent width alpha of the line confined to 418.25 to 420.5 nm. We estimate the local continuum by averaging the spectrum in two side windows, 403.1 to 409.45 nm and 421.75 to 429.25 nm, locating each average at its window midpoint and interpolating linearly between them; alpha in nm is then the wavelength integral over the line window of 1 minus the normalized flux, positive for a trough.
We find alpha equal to 0.161 nm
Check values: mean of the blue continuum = 21.7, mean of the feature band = 20.7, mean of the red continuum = 22.5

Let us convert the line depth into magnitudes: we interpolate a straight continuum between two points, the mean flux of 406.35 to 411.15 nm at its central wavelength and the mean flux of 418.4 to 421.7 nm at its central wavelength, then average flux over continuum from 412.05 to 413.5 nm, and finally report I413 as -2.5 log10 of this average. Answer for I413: 0.08 mag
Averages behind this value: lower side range 21.9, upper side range 22.1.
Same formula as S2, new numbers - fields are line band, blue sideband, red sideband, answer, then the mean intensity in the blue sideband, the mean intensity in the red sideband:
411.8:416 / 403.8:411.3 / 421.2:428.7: 0.14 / 21.5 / 22.7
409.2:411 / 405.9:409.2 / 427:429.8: 0.14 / 22.4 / 22.5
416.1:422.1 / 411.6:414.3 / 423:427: 0.11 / 21.3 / 22.9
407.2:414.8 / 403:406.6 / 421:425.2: -0.11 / 20.7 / 22.2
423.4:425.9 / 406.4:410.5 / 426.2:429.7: 0.14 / 22.1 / 23.6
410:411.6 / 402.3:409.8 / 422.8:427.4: 0.10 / 21.6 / 22.6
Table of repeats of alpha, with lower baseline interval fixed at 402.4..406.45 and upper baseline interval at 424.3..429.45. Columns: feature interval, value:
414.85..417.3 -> 0.05 nm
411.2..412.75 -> 0.07 nm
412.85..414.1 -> 0.00 nm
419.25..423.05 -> 0.04 nm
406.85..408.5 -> -0.16 nm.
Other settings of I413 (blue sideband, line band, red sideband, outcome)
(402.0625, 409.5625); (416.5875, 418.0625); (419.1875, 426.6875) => 0.06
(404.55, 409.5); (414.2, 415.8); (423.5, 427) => 0.06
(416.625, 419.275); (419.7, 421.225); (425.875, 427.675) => -0.03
